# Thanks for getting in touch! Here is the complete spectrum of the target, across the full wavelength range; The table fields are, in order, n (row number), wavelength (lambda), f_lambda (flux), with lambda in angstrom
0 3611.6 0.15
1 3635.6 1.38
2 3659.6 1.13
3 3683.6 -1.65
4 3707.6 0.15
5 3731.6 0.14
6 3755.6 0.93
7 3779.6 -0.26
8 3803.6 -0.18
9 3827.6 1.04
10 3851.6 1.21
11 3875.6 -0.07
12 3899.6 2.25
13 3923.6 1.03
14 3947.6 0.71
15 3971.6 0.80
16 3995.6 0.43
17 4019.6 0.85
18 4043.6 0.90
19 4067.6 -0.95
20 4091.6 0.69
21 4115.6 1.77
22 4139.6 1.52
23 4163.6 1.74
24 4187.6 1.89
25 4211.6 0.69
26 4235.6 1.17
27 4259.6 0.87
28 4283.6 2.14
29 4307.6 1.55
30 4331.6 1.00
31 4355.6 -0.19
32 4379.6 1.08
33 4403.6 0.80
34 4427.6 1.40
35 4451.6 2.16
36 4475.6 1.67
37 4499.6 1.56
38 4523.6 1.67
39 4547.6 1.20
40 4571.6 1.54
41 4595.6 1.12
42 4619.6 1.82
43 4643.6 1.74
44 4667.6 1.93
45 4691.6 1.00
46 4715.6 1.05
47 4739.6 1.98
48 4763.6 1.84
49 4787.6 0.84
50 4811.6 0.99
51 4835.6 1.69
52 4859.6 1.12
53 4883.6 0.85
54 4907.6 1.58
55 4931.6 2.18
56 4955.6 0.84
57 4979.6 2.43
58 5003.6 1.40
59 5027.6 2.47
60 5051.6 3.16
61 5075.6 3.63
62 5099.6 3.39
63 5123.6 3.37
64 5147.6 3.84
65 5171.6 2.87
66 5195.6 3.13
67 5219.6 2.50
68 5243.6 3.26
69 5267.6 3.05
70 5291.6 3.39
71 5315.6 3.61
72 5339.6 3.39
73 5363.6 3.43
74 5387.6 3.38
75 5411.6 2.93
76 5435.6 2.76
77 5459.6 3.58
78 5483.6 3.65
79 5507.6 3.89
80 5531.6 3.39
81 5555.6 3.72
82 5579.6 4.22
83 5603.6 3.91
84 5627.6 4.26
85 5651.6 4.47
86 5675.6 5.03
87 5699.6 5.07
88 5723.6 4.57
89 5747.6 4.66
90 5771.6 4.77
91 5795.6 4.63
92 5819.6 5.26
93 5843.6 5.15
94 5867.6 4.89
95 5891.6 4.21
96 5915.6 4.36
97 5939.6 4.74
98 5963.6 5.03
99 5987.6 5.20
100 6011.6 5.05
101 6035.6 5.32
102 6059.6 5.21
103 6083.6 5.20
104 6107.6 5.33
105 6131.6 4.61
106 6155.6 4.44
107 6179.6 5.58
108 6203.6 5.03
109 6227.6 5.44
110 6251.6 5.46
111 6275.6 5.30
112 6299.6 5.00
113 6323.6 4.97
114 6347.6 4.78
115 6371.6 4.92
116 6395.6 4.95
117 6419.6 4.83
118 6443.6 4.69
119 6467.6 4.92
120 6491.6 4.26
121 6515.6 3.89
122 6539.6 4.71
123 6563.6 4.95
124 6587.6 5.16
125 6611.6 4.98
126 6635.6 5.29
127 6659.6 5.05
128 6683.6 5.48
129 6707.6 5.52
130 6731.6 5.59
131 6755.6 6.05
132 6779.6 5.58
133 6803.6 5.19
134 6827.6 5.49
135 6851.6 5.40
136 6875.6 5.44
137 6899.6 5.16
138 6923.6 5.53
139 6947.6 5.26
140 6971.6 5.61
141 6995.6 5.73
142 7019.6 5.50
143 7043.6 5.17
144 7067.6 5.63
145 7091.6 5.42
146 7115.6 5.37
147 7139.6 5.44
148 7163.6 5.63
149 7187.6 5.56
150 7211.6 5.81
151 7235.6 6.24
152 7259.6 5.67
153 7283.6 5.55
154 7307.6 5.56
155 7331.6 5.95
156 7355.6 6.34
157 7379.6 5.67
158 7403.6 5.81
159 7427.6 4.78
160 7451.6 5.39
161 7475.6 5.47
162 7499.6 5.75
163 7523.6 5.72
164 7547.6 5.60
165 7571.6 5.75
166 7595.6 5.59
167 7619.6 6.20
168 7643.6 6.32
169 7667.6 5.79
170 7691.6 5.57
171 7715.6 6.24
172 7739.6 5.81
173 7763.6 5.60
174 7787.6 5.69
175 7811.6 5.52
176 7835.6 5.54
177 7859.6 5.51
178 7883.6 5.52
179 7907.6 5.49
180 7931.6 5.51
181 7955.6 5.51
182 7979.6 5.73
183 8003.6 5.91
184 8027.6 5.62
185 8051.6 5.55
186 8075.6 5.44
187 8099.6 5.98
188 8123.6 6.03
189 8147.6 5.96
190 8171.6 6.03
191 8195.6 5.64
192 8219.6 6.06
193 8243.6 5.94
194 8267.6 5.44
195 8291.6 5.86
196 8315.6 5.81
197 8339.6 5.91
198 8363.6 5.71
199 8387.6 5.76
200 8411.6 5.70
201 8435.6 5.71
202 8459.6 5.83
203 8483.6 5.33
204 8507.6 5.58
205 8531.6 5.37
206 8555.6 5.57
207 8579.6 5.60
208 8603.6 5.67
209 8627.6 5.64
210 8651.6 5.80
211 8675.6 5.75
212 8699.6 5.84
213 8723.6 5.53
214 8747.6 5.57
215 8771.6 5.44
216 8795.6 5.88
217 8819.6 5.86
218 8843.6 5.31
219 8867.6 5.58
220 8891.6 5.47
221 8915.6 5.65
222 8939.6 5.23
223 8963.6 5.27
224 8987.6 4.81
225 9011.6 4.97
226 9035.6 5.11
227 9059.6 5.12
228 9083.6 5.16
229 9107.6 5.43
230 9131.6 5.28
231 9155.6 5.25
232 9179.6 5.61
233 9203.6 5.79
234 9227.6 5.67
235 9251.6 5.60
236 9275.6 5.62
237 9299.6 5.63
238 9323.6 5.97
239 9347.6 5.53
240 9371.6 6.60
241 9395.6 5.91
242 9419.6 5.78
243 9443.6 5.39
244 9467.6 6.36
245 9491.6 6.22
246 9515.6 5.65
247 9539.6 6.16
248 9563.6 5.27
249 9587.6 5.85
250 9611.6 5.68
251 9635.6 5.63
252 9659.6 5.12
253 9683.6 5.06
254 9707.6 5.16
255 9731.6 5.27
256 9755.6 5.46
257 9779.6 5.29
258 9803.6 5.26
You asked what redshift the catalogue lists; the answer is 0.261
